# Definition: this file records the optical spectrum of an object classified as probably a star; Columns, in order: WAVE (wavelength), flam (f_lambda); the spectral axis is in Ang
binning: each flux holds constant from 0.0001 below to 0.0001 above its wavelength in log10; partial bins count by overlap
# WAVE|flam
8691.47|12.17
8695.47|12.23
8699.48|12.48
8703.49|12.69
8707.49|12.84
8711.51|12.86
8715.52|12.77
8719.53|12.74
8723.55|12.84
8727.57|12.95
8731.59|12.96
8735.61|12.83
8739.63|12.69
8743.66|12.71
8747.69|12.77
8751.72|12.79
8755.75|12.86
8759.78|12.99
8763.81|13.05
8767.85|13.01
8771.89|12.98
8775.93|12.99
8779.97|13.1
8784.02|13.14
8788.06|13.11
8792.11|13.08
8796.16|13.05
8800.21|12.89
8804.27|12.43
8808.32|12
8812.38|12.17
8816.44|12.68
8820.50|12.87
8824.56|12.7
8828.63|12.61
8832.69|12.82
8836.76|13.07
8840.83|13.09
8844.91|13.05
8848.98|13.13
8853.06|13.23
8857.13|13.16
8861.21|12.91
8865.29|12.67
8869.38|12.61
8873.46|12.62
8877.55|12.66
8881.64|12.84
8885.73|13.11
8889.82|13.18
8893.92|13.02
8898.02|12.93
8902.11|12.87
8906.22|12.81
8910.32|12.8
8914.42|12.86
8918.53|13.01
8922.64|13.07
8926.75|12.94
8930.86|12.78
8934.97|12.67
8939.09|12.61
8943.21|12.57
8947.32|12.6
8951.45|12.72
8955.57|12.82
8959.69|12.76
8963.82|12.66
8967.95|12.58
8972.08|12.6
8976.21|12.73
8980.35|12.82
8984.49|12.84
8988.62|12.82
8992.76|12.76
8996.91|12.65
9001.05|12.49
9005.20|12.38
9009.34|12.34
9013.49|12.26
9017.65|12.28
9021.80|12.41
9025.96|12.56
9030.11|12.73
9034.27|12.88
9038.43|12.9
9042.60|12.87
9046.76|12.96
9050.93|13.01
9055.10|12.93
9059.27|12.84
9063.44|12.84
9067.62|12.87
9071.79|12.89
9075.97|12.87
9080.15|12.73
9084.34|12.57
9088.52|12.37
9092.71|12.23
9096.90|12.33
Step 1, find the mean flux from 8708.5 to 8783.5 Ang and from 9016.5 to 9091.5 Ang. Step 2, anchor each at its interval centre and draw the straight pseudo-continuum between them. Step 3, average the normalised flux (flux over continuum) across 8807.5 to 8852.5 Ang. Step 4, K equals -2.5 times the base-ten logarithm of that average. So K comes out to 0.01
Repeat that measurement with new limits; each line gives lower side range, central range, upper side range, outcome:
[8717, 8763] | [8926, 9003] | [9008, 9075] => 0.005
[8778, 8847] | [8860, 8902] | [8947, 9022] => -0.010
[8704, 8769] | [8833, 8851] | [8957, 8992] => -0.022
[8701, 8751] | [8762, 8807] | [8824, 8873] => -0.009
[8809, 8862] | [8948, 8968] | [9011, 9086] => 0.007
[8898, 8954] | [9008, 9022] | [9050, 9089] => 0.043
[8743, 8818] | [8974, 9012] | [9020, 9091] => 0.013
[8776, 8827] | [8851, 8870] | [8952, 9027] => -0.018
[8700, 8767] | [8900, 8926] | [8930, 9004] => -0.016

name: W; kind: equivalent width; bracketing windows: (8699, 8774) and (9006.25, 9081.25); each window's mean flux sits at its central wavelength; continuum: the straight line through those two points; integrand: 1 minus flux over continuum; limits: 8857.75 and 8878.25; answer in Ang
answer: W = 0.1 Ang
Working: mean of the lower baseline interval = 12.8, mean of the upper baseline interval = 12.7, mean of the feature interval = 12.7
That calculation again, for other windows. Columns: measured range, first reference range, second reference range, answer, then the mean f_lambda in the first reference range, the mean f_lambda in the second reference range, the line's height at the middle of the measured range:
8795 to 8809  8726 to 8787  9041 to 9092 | 0.3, 12.9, 12.8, 12.9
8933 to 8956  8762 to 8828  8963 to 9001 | 0.1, 12.8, 12.7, 12.7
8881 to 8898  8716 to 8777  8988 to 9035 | -0.5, 12.9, 12.5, 12.7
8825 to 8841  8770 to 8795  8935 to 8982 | 0.1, 13.1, 12.7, 13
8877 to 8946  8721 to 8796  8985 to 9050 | -0.6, 12.9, 12.6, 12.8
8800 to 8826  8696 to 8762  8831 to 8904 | 0.8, 12.8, 12.9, 12.9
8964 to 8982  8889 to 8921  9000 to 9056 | 0.1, 12.9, 12.6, 12.8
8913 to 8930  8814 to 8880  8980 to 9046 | -0.3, 12.9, 12.6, 12.8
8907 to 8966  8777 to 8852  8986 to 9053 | -0.2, 12.8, 12.6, 12.7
